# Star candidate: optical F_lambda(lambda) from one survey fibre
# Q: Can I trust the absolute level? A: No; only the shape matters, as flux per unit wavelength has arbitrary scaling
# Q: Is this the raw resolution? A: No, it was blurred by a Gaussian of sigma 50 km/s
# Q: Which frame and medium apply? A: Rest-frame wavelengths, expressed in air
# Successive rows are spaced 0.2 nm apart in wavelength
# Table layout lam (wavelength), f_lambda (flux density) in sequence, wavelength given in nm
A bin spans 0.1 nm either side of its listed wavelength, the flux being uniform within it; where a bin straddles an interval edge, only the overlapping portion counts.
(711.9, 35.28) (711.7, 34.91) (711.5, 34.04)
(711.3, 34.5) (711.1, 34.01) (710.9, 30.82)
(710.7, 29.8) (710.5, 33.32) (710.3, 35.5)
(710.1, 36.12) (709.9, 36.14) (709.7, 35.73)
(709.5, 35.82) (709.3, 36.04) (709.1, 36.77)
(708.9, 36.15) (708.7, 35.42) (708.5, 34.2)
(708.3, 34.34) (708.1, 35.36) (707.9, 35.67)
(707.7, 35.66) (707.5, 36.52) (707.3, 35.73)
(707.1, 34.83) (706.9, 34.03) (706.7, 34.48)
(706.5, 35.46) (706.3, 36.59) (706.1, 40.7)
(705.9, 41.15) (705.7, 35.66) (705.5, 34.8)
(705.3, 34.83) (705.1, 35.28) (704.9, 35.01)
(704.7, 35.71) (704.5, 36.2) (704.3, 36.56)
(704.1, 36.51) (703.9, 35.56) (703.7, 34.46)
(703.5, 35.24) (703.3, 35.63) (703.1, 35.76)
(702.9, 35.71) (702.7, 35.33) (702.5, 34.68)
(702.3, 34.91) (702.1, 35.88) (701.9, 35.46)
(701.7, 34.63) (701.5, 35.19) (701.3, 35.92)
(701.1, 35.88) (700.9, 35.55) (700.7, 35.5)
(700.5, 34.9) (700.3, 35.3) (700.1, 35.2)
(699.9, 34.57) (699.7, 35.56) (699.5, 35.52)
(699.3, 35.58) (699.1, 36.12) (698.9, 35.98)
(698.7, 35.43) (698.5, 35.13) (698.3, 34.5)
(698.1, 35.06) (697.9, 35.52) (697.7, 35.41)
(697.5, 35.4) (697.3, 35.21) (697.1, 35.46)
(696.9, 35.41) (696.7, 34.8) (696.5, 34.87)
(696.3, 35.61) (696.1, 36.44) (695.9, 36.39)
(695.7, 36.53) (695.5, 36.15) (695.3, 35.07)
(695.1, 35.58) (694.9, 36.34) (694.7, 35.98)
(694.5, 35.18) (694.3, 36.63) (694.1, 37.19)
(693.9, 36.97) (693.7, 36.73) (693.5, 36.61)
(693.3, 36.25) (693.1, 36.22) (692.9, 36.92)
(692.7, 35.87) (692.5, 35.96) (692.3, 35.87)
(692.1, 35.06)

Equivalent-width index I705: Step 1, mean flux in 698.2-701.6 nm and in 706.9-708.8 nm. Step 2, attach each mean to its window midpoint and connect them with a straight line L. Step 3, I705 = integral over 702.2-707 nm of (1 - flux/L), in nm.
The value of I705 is -0.07 nm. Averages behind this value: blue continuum 35.4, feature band 35.8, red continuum 35.2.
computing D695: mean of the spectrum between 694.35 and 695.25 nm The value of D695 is 35.8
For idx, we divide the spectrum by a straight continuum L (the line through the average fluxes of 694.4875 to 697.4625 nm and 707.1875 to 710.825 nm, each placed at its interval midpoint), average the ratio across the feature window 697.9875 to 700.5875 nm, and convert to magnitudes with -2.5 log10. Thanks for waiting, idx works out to 0.01 mag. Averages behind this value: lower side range 35.7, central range 35.3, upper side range 35.2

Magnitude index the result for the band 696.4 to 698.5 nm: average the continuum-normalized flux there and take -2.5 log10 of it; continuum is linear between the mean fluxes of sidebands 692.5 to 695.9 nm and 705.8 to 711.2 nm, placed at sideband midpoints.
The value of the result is 0.03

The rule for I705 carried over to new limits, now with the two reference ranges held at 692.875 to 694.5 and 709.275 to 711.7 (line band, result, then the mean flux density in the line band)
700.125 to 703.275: 0.01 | 35.4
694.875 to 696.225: 0.01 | 36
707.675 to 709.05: -0.03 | 35.3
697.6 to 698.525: 0.02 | 35.1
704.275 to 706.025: -0.06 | 36.2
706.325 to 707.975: -0.03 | 35.4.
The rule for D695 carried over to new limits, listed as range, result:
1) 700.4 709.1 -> 35.7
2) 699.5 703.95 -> 35.3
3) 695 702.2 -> 35.5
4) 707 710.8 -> 35.2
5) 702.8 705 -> 35.7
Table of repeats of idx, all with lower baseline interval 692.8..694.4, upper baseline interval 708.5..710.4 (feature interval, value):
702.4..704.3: 0.021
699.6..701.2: 0.031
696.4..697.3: 0.042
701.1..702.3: 0.026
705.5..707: -0.021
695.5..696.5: 0.014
